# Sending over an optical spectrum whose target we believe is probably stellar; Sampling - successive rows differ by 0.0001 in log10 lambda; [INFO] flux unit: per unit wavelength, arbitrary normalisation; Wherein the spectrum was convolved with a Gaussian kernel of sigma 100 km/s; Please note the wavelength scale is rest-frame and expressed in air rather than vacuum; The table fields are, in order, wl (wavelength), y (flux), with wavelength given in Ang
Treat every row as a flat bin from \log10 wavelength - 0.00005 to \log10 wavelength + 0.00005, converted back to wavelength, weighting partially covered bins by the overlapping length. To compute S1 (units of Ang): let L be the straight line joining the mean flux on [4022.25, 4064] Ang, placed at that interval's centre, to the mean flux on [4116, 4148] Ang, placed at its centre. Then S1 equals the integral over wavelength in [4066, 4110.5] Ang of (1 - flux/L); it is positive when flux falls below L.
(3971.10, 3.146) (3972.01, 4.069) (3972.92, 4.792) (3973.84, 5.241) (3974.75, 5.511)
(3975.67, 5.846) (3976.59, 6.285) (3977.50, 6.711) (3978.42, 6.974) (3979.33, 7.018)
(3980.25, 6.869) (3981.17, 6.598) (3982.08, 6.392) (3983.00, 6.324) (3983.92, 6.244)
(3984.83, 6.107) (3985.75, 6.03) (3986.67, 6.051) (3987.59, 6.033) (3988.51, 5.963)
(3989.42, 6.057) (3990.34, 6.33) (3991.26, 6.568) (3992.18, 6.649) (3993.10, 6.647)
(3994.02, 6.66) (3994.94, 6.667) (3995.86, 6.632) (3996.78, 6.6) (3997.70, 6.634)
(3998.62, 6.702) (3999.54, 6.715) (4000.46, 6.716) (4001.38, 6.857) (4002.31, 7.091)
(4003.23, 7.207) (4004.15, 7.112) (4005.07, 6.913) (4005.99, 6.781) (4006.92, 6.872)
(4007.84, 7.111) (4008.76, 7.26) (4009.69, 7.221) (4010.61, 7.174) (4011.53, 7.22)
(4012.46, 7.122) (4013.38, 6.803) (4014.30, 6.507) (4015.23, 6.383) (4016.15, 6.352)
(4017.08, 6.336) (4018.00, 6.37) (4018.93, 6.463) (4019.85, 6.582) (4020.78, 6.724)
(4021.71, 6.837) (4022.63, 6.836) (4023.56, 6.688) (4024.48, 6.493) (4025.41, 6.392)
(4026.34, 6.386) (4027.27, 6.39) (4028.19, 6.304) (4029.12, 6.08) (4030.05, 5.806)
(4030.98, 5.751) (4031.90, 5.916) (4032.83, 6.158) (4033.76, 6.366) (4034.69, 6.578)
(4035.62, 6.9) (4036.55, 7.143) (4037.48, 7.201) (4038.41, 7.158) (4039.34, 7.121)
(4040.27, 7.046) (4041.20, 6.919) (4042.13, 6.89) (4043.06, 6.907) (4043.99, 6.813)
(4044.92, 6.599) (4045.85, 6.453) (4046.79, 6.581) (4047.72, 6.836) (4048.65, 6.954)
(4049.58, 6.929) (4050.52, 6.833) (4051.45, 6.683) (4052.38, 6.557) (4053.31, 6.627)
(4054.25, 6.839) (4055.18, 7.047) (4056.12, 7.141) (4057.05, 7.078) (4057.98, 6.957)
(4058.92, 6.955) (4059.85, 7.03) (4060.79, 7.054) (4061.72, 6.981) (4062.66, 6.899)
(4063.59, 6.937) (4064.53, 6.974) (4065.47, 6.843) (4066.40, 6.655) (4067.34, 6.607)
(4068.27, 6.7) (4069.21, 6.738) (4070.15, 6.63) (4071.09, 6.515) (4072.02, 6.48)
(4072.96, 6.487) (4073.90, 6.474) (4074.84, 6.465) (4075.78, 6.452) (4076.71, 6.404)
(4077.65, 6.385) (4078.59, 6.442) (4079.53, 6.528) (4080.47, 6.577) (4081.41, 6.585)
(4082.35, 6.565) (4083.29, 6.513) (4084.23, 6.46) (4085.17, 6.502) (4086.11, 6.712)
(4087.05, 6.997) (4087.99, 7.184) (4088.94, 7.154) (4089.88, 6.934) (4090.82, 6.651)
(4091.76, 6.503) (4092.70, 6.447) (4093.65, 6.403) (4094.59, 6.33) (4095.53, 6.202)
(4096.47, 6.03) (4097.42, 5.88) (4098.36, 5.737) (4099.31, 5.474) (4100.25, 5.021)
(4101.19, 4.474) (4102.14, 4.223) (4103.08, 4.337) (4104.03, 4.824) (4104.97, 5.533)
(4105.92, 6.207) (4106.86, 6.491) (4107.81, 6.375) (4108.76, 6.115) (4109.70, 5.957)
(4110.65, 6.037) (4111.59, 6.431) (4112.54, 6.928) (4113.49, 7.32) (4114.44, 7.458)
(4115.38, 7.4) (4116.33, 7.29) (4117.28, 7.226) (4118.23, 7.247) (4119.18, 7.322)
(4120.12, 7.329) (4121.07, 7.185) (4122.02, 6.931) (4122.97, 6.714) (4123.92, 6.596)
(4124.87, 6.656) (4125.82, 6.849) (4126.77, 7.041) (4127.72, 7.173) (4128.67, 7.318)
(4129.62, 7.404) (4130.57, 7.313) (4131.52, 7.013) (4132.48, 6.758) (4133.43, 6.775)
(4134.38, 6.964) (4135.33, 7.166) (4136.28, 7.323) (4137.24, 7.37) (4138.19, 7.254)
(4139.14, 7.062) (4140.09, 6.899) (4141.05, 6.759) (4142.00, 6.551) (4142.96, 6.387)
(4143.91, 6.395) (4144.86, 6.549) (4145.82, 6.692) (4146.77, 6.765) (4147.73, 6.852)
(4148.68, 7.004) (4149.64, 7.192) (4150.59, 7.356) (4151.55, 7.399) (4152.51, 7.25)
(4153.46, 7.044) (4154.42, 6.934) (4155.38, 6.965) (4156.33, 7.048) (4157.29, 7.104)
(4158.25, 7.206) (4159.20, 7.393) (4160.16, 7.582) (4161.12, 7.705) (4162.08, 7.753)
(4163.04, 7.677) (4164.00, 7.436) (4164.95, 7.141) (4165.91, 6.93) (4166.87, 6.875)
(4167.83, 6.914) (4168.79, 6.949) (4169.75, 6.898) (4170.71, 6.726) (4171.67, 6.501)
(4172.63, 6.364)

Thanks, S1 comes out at 3.94 Ang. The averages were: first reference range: 6.72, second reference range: 6.97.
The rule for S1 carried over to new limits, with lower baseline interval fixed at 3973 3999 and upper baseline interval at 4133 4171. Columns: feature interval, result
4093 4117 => 2.89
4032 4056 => -0.74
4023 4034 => 0.50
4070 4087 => 0.56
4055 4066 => -0.53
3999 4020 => -1.27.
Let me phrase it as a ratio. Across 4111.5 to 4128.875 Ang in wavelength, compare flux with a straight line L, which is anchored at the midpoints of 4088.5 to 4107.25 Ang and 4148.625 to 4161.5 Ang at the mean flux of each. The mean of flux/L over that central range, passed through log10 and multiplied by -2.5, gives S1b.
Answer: -0.11 mag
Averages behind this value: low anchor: 5.84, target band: 7.08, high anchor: 7.23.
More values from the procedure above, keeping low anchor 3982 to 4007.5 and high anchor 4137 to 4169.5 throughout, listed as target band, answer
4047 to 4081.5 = 0.01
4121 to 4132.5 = 0.00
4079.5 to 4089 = 0.02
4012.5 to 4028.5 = 0.02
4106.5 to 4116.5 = 0.04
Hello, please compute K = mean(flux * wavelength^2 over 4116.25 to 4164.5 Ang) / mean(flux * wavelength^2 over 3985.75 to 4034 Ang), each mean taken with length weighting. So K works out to 1.15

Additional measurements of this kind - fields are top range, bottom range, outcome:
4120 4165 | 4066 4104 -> 1.16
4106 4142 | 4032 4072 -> 1.06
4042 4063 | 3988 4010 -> 1.04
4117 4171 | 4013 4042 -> 1.14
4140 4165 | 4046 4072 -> 1.09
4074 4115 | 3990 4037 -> 0.98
